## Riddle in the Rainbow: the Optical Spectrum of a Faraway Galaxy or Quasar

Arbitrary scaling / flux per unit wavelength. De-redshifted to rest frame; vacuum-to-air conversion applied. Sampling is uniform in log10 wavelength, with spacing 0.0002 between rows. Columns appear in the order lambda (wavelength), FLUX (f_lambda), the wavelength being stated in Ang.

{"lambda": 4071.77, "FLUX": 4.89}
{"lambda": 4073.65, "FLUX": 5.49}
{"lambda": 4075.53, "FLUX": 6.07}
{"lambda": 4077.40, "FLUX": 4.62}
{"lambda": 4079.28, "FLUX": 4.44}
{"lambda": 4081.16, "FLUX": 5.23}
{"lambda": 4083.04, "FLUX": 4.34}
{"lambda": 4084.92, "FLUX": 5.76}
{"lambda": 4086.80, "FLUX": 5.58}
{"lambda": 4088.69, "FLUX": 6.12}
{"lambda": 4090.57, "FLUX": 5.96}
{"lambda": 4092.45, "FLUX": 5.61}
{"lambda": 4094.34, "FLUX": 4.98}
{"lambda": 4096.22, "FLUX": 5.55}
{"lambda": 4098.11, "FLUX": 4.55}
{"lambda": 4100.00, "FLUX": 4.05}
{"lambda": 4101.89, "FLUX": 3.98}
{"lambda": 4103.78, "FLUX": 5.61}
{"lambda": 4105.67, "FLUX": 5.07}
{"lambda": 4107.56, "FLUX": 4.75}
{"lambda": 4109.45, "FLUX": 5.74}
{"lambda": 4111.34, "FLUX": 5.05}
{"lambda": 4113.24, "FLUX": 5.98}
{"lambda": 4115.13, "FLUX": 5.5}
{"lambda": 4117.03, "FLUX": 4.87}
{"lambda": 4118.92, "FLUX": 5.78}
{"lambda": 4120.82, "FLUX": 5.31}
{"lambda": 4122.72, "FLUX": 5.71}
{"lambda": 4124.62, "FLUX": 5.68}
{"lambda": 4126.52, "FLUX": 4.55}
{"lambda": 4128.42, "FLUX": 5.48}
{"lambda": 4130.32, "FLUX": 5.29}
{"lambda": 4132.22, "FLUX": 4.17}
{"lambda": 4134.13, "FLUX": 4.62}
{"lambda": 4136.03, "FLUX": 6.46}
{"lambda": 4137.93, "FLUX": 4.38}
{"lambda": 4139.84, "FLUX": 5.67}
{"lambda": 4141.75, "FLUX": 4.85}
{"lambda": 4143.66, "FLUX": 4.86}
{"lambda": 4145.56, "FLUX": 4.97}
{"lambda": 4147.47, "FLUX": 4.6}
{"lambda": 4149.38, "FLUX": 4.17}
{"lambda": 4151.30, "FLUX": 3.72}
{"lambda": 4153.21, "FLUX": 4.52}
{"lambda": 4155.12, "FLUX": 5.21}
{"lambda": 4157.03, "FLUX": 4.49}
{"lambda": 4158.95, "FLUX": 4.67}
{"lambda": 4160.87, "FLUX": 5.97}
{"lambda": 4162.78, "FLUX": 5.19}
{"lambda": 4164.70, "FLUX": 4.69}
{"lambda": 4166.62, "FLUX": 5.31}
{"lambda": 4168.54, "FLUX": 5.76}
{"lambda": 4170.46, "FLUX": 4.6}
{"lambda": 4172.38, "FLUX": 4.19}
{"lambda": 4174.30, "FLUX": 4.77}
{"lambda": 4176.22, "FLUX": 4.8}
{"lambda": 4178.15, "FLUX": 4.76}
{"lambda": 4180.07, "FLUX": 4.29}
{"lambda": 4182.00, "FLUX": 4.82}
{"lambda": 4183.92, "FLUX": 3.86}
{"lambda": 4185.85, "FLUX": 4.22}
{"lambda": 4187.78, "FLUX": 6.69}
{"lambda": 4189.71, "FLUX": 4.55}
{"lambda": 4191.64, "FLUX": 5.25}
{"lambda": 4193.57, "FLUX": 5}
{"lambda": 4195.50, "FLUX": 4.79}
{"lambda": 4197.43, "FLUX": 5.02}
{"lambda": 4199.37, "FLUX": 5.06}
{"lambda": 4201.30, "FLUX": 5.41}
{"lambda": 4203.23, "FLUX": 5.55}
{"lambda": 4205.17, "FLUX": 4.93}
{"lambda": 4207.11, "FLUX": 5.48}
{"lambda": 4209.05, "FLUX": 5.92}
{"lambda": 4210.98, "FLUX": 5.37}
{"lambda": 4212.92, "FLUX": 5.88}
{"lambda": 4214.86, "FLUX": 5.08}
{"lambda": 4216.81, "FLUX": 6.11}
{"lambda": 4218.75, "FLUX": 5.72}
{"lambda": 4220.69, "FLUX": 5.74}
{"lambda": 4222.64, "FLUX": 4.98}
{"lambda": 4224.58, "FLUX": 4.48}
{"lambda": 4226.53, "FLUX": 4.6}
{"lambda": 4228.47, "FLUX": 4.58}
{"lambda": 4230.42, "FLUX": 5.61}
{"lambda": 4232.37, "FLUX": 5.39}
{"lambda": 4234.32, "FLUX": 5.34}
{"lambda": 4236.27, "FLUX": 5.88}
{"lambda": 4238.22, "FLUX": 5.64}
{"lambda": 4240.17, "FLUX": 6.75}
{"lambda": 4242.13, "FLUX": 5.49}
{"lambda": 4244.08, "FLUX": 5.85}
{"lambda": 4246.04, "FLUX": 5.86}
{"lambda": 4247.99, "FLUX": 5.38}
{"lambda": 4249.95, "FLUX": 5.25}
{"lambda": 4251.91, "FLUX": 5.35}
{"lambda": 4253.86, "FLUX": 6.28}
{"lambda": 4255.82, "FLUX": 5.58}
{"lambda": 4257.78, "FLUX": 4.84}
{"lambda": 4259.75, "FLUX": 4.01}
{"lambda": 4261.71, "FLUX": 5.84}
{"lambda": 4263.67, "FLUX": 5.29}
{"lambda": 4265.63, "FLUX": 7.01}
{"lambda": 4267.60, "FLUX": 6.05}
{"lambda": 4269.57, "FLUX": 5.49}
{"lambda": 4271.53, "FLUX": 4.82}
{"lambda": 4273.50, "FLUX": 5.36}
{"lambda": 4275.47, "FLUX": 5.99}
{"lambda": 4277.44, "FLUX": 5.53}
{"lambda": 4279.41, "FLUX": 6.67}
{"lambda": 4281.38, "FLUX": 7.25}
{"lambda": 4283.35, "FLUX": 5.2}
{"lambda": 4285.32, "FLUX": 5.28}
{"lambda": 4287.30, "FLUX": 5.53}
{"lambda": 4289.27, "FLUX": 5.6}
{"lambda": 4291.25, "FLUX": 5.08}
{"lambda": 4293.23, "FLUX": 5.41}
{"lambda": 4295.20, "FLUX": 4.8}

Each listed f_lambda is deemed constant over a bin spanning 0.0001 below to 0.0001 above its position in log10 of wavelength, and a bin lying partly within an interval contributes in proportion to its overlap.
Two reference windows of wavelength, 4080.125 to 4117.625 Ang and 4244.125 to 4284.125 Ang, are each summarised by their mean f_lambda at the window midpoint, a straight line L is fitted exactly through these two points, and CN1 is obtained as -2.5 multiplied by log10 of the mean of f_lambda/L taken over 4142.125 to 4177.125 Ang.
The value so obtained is 0.122 mag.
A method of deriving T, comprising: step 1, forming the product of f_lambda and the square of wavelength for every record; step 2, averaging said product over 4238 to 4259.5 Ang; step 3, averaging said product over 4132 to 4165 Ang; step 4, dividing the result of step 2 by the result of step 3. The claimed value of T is 1.2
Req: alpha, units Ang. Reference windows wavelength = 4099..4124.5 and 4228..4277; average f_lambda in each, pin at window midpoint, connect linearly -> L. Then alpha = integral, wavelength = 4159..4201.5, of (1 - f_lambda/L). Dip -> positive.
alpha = 3.46 Ang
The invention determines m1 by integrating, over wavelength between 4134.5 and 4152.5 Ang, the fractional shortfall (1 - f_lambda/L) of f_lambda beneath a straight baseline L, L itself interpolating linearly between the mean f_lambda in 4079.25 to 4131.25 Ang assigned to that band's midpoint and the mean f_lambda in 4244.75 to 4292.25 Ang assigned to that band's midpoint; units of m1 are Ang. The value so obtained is 1.7 Ang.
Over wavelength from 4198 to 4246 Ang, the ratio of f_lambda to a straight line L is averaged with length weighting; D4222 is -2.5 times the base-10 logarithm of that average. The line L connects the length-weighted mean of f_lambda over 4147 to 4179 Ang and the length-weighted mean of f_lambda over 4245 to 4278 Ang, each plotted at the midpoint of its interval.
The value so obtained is -0.046 mag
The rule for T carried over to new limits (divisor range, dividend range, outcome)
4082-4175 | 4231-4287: 1.19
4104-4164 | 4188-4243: 1.10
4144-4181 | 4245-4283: 1.25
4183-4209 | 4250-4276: 1.12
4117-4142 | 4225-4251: 1.11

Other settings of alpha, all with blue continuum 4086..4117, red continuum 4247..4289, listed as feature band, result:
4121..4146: 0.82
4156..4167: 0.69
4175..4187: 2.04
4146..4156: 1.66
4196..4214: 0.30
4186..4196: 0.46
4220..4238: 1.12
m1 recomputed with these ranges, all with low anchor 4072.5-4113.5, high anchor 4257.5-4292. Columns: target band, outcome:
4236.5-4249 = -0.6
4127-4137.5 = 0.3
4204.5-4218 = -0.2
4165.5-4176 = 0.9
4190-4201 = 0.8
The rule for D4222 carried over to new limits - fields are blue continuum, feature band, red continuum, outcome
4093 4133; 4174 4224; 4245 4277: 0.04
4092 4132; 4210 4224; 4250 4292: -0.01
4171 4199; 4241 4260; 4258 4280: -0.01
